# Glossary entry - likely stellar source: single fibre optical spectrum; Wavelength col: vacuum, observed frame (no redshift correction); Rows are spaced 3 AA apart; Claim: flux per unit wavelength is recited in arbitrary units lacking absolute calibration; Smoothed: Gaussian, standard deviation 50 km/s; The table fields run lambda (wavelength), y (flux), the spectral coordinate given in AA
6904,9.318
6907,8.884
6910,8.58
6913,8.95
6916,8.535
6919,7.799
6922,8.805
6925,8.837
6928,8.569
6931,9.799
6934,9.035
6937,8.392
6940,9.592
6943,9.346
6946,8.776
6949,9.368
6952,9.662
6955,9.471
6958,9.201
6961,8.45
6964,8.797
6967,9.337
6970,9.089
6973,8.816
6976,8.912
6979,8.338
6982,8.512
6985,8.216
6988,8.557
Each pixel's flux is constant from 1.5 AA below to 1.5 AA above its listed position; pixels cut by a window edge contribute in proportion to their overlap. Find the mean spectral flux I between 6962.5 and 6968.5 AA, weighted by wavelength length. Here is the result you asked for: 9.07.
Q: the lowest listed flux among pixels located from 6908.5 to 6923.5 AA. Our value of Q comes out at 7.799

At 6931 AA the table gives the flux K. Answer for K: 9.799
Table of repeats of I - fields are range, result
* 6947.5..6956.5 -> 9.5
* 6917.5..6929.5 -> 8.5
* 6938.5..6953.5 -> 9.35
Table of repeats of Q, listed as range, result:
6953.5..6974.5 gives 8.45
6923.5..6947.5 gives 8.392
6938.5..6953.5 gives 8.776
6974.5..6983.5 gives 8.338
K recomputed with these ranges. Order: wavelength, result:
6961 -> 8.45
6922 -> 8.805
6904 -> 9.318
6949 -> 9.368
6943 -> 9.346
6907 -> 8.884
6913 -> 8.95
